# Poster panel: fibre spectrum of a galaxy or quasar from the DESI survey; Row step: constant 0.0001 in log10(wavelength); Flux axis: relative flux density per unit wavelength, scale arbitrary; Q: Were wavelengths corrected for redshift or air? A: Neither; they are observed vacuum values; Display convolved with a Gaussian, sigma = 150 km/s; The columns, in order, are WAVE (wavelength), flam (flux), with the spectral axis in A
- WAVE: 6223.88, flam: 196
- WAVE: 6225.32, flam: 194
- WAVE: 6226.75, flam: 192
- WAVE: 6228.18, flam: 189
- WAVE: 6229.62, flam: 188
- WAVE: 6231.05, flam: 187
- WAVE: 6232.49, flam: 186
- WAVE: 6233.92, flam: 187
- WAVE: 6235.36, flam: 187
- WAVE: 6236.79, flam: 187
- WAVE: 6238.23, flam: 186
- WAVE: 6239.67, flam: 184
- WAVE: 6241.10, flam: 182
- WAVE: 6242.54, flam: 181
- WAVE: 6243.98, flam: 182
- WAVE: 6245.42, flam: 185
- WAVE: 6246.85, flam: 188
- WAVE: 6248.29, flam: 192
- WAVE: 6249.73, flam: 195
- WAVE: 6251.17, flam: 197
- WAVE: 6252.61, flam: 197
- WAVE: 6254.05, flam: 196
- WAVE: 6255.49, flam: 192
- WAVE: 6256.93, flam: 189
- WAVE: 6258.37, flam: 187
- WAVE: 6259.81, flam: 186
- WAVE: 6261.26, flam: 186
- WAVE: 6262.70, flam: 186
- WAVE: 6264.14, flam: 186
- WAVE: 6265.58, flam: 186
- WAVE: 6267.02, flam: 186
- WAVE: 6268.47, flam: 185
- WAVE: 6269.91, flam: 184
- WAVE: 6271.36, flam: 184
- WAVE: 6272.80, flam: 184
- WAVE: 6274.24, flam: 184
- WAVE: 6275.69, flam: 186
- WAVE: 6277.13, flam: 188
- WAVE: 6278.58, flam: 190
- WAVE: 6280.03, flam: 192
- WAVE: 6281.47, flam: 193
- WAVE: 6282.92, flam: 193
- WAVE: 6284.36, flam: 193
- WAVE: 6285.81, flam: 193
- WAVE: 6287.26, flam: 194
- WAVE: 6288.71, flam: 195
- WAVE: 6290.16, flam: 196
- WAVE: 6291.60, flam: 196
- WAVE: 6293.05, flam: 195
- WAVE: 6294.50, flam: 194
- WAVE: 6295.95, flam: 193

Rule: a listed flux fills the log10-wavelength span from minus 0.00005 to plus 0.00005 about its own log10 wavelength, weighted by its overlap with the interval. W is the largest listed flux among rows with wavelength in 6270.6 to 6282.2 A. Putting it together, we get 193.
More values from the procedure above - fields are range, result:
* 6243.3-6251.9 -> 197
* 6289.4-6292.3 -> 196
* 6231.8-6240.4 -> 187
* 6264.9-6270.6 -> 186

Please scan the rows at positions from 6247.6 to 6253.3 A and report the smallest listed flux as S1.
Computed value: 192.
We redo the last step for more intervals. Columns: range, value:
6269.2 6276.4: 184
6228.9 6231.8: 187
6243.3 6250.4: 182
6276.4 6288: 188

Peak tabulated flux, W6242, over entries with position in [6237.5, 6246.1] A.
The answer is 186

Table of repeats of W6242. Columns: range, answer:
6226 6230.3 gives 192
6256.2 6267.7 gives 189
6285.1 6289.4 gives 195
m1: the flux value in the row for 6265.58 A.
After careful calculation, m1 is 186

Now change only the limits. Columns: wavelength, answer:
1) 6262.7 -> 186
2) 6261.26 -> 186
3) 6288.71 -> 195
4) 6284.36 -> 193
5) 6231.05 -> 187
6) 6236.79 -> 187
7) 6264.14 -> 186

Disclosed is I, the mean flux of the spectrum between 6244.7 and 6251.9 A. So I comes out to 192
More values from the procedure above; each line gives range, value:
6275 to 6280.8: 189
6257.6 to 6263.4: 186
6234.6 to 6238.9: 187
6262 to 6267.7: 186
